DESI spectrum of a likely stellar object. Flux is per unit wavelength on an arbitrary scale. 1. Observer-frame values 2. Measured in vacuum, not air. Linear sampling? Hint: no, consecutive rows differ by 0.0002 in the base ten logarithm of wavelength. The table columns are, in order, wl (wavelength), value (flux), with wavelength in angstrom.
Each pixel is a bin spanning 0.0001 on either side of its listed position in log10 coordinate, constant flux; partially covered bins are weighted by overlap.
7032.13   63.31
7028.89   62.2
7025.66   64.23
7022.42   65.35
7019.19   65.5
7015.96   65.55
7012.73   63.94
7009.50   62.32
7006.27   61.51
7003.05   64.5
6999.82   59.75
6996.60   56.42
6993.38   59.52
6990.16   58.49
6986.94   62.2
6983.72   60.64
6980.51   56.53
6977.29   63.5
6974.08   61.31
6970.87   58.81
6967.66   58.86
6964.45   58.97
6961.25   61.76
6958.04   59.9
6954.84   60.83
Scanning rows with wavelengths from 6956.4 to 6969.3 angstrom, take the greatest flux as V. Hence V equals 61.76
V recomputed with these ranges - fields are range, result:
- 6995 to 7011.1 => 64.5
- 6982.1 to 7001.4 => 62.2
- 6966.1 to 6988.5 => 63.5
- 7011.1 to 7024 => 65.55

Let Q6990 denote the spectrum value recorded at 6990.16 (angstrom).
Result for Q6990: 58.49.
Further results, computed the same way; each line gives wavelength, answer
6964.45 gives 58.97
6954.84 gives 60.83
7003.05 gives 64.5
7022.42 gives 65.35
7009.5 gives 62.32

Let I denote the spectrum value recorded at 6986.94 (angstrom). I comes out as 62.2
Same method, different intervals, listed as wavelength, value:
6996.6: 56.42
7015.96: 65.55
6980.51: 56.53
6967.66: 58.86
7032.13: 63.31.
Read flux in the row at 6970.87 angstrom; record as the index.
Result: 58.81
